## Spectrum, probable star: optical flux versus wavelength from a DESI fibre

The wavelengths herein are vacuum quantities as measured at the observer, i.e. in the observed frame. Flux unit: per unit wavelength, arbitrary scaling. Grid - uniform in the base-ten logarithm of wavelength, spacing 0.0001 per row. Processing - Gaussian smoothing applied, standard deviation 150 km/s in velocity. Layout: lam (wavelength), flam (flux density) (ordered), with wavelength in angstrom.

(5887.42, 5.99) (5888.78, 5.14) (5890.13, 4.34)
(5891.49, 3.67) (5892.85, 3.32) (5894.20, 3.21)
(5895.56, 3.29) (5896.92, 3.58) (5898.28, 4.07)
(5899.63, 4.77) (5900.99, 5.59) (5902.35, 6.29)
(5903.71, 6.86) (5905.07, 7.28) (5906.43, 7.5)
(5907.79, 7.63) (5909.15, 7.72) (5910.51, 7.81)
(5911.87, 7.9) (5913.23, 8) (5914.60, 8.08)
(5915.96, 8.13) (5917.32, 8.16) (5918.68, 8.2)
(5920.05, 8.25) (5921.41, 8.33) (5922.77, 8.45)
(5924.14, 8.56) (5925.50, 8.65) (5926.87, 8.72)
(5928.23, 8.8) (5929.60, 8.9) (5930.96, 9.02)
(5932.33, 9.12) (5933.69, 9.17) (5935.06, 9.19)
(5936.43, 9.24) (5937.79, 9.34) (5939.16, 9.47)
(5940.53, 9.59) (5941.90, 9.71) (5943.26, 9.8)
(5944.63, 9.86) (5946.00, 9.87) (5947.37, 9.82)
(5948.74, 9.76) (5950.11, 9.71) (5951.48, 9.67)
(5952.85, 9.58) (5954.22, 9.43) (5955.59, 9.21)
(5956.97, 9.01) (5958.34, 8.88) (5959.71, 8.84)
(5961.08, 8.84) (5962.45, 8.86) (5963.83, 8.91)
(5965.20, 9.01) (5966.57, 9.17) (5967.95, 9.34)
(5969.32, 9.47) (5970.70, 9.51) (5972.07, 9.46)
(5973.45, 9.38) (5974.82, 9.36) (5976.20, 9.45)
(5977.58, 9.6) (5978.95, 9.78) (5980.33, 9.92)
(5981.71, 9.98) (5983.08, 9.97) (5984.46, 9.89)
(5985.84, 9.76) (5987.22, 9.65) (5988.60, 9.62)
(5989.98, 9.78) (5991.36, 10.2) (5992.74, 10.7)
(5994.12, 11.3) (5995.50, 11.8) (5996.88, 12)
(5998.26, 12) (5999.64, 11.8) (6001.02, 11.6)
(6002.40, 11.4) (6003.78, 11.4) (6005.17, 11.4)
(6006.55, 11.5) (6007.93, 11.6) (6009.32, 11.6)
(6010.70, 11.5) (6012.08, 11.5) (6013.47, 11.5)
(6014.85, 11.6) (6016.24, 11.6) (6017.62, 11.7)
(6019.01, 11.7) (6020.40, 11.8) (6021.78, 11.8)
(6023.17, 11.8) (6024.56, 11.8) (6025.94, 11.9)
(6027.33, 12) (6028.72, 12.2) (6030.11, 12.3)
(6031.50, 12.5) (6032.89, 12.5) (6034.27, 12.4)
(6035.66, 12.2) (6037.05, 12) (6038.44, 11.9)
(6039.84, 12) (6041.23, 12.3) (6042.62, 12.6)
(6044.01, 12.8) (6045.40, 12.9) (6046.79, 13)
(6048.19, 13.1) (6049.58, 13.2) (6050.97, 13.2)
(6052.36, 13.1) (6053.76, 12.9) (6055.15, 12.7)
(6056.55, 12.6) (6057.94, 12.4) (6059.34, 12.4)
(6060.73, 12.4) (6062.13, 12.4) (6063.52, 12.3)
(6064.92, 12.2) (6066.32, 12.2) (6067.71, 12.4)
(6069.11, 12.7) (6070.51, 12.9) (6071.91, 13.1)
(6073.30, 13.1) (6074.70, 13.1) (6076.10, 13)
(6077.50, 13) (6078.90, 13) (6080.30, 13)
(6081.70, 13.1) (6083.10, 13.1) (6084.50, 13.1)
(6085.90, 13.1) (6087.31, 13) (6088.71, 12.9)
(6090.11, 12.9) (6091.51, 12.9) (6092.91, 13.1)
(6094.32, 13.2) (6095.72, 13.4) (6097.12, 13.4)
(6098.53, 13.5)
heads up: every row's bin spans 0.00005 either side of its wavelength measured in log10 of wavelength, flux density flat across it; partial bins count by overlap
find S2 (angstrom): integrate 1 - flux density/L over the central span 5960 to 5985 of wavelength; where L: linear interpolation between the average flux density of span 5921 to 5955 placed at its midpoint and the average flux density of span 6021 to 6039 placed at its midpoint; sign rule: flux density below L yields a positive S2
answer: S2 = 2.2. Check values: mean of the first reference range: 9.28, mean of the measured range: 9.43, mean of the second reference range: 12.1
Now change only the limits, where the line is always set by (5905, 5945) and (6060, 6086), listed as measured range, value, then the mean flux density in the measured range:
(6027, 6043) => -0.7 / 12.2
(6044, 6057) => -0.9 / 13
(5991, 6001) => -0.8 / 11.5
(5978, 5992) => 0.6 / 9.85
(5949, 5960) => 0.2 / 9.32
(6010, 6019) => -0.3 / 11.6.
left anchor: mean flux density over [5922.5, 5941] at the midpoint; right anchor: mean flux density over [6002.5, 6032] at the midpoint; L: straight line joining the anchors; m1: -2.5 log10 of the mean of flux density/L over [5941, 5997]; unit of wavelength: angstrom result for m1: 0.06 mag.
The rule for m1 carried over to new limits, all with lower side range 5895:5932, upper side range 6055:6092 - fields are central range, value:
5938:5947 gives -0.16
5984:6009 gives -0.08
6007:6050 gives -0.08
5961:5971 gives 0.00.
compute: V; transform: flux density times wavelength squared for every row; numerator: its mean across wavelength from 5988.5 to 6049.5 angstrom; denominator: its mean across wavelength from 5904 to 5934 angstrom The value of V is 1.48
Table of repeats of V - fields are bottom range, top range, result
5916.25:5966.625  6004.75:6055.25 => 1.38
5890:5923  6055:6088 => 2.10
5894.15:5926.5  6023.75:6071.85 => 1.86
